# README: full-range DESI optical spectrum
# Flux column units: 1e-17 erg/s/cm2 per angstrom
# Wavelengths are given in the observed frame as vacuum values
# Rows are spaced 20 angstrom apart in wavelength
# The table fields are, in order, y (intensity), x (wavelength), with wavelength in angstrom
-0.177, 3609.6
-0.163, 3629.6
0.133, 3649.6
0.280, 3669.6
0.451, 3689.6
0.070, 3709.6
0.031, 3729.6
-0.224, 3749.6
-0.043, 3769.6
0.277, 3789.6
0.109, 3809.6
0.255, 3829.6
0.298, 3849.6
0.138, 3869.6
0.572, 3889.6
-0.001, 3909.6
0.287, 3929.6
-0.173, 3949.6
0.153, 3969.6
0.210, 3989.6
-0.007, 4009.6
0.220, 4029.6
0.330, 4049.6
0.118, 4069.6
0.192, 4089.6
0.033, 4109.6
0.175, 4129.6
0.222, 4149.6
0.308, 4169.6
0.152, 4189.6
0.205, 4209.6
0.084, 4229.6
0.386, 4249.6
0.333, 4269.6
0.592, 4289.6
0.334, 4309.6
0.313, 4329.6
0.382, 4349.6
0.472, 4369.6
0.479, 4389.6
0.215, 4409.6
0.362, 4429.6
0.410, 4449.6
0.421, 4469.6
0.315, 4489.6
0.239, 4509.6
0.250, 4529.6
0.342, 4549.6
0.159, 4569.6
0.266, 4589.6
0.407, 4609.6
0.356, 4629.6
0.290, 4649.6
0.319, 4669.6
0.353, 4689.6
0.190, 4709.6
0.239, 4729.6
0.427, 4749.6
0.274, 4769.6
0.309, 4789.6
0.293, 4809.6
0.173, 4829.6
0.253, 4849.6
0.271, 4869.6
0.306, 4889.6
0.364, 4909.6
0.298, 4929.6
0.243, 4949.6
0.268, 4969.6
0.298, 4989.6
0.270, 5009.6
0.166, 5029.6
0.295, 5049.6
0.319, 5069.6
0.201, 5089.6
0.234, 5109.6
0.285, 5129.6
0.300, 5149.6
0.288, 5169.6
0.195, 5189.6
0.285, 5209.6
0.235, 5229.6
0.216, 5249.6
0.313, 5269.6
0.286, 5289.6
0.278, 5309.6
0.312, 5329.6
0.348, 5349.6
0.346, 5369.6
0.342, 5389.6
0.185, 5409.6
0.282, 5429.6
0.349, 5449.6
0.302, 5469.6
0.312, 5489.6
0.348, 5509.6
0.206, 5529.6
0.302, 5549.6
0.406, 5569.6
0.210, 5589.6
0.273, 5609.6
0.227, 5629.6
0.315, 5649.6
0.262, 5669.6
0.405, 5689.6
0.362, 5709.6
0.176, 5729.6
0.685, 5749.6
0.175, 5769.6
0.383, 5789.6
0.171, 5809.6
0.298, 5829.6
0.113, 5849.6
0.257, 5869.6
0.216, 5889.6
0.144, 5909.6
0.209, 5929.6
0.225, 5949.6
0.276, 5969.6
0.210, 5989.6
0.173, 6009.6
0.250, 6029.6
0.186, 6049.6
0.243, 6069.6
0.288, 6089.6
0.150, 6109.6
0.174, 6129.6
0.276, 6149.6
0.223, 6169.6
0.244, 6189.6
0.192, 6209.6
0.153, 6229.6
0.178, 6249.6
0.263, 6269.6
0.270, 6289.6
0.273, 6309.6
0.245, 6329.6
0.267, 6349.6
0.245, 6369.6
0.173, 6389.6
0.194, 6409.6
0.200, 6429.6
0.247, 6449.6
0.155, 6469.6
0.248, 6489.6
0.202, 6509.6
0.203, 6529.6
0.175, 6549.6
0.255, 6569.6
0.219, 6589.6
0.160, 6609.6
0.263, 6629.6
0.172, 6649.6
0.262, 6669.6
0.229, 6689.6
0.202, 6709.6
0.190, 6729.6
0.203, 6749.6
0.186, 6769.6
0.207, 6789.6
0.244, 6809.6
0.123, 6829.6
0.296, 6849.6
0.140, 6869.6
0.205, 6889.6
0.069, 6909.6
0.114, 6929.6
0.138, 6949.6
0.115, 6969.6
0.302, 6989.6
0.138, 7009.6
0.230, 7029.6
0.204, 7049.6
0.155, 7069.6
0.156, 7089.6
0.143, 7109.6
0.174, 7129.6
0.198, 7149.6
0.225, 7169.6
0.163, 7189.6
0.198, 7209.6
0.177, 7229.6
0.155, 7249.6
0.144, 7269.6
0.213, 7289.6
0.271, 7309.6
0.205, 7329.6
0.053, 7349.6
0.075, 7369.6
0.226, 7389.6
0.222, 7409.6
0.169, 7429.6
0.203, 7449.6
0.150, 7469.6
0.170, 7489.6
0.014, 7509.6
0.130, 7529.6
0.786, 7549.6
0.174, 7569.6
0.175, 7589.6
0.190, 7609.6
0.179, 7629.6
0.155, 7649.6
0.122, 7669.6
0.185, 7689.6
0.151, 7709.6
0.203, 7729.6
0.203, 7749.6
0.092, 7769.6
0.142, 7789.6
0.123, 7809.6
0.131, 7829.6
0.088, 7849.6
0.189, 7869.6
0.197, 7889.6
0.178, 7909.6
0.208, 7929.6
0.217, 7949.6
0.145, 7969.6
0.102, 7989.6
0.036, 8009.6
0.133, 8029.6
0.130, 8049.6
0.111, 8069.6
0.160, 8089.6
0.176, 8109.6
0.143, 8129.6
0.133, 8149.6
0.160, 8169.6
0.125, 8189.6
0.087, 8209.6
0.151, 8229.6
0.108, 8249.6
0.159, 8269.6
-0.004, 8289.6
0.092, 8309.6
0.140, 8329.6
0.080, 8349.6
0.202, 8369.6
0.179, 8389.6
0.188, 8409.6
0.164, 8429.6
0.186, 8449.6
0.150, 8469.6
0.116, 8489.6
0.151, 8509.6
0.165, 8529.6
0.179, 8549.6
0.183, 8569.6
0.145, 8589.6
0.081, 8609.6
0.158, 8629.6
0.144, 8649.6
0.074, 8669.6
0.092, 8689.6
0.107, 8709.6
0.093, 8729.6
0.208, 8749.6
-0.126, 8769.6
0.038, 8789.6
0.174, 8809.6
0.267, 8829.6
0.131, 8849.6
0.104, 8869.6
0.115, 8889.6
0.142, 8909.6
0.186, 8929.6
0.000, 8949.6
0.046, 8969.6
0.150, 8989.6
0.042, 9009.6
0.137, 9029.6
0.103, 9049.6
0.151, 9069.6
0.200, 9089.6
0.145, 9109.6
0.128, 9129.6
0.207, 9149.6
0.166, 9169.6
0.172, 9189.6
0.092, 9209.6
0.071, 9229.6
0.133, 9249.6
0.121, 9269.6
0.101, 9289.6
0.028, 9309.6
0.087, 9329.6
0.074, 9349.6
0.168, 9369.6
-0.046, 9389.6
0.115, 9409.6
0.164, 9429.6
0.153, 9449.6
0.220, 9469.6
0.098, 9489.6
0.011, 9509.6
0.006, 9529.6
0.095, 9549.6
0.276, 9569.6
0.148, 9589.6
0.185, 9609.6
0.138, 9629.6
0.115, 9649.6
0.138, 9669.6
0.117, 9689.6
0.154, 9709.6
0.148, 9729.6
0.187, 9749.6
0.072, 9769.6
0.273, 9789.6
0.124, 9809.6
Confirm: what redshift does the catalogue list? 0.149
